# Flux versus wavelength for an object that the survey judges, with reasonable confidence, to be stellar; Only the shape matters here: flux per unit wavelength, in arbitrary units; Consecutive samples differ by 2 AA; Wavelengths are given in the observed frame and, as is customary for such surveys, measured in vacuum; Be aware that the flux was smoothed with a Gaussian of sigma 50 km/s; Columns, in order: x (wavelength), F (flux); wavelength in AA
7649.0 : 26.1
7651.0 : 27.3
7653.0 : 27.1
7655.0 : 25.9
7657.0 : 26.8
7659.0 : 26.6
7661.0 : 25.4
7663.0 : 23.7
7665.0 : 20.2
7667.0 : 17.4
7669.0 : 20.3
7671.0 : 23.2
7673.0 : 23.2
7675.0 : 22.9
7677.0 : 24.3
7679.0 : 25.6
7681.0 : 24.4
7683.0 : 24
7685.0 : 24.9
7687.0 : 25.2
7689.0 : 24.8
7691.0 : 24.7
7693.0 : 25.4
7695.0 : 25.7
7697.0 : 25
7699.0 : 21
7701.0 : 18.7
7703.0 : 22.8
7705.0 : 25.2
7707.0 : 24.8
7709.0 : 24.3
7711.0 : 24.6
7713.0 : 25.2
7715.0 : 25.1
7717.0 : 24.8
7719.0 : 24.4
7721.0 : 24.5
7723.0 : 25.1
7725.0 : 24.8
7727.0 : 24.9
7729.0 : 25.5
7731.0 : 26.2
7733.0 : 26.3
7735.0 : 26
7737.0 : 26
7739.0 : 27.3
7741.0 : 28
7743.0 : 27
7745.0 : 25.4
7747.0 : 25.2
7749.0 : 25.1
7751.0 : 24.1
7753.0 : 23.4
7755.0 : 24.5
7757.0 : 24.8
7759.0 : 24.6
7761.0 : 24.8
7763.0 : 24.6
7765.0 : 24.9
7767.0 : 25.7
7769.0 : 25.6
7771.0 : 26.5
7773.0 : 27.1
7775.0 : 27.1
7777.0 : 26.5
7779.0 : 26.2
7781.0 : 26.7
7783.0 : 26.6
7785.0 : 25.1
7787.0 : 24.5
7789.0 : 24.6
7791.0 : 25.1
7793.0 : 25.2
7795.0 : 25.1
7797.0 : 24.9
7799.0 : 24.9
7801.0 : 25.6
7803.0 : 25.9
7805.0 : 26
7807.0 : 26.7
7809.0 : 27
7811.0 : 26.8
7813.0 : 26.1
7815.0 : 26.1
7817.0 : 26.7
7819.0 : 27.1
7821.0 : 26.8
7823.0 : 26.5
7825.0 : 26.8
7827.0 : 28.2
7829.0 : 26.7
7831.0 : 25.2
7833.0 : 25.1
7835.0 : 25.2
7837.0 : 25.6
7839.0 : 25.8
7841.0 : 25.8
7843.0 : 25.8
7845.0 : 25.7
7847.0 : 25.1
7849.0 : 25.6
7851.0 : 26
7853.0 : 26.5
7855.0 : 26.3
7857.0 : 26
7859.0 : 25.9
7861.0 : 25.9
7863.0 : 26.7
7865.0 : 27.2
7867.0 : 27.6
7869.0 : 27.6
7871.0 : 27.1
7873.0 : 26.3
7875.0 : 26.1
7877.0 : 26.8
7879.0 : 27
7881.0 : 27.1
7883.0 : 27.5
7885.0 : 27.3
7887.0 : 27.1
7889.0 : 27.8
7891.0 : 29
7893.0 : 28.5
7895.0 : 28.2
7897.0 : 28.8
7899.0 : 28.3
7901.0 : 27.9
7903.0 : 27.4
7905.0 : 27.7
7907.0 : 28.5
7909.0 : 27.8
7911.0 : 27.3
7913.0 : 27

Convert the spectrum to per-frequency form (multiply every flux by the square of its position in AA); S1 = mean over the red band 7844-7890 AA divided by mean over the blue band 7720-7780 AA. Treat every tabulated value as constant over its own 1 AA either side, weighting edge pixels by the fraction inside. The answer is 1.07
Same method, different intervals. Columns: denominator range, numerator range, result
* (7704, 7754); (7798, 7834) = 1.06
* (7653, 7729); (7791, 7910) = 1.15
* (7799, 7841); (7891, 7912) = 1.09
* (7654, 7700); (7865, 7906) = 1.21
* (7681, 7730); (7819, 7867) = 1.11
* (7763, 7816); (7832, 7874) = 1.03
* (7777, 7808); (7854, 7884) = 1.07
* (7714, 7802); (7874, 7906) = 1.12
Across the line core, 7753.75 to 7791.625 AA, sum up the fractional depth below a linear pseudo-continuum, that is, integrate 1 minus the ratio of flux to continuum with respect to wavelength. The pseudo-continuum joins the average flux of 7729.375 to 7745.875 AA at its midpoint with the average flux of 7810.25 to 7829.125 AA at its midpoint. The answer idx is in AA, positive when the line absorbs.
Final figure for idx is 1.5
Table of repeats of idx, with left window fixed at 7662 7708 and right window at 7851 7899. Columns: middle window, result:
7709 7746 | -2.1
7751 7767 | 0.2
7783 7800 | 0.3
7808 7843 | -0.2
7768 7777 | -0.5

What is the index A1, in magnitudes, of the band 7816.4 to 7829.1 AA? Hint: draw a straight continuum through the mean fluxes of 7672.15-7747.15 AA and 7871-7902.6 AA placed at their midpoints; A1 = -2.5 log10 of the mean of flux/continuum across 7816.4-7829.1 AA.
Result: -0.017 mag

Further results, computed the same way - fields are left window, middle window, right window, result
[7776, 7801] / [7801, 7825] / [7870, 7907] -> -0.02 mag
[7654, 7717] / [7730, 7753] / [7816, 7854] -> -0.05 mag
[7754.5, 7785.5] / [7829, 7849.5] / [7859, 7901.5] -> 0.05 mag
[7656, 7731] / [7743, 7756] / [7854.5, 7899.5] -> 0.01 mag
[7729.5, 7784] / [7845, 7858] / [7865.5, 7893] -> 0.04 mag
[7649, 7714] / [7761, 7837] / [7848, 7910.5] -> 0.00 mag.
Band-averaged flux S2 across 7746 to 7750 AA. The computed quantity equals 25.1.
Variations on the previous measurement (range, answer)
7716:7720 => 24.6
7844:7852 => 25.6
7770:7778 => 26.8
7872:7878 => 26.4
